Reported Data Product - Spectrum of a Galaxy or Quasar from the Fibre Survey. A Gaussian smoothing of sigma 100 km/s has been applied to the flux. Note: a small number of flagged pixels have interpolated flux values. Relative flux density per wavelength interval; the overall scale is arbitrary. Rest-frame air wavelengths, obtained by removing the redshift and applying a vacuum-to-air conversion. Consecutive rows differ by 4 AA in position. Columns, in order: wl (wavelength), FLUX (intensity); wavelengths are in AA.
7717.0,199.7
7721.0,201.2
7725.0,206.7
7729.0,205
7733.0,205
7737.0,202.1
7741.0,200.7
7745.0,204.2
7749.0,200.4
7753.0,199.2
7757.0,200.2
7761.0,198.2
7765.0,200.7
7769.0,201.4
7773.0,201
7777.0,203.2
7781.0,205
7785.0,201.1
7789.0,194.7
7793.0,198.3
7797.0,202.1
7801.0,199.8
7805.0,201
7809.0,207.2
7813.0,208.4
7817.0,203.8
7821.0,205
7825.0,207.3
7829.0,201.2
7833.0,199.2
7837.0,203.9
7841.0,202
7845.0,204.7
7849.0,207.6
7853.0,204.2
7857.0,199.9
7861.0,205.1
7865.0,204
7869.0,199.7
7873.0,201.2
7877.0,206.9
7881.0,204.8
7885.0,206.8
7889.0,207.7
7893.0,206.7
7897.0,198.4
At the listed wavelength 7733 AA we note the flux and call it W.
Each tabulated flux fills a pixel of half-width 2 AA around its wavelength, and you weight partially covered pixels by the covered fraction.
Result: 205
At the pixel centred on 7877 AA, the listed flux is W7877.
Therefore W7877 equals 206.9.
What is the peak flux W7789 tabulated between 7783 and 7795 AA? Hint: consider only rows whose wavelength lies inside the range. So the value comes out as 201.1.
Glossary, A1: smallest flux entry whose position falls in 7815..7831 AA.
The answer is 201.2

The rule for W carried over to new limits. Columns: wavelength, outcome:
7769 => 201.4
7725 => 206.7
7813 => 208.4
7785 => 201.1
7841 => 202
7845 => 204.7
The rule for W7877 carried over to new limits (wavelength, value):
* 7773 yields 201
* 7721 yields 201.2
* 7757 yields 200.2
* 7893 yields 206.7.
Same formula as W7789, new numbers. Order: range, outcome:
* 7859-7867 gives 205.1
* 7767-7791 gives 205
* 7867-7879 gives 206.9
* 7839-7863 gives 207.6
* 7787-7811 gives 207.2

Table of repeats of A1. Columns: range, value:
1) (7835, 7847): 202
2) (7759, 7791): 194.7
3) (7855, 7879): 199.7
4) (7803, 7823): 201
